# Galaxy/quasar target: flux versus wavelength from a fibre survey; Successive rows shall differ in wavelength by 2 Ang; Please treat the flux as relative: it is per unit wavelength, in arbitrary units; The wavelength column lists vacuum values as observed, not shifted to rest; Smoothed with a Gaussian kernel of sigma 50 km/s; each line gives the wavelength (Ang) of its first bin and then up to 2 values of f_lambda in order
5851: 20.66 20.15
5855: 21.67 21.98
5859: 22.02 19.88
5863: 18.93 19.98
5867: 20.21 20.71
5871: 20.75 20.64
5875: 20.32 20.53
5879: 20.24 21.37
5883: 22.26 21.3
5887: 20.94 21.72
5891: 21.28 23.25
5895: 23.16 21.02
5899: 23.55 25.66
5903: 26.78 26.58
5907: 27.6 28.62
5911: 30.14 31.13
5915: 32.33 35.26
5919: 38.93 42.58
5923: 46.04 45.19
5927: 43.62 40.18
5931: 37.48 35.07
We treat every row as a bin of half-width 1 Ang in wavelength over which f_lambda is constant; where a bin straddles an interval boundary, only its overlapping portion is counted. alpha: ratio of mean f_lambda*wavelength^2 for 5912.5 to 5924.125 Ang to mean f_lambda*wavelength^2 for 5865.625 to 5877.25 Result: 1.89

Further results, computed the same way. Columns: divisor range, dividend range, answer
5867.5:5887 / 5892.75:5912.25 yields 1.25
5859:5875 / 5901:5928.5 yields 1.74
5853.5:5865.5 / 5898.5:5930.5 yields 1.68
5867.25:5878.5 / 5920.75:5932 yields 2.11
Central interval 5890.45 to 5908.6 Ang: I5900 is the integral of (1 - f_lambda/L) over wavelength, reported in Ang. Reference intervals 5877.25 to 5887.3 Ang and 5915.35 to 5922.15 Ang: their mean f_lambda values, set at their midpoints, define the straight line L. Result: 3.0 Ang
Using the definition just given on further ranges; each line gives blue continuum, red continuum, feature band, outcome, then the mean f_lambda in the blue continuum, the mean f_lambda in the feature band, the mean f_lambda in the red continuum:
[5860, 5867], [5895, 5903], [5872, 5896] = 0.7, 19.7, 21.4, 23.8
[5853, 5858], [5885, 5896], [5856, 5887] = 1.4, 21.5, 20.7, 22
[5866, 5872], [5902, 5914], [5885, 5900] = 1.9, 20.6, 22.1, 28.5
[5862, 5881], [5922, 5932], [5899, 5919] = 3.3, 20.3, 29.5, 42.5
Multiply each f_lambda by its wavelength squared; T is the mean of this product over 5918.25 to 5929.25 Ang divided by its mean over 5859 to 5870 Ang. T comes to 2.18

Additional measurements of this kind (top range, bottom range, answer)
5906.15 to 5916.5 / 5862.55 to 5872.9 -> 1.52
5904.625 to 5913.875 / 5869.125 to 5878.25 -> 1.42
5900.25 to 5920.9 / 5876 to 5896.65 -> 1.44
